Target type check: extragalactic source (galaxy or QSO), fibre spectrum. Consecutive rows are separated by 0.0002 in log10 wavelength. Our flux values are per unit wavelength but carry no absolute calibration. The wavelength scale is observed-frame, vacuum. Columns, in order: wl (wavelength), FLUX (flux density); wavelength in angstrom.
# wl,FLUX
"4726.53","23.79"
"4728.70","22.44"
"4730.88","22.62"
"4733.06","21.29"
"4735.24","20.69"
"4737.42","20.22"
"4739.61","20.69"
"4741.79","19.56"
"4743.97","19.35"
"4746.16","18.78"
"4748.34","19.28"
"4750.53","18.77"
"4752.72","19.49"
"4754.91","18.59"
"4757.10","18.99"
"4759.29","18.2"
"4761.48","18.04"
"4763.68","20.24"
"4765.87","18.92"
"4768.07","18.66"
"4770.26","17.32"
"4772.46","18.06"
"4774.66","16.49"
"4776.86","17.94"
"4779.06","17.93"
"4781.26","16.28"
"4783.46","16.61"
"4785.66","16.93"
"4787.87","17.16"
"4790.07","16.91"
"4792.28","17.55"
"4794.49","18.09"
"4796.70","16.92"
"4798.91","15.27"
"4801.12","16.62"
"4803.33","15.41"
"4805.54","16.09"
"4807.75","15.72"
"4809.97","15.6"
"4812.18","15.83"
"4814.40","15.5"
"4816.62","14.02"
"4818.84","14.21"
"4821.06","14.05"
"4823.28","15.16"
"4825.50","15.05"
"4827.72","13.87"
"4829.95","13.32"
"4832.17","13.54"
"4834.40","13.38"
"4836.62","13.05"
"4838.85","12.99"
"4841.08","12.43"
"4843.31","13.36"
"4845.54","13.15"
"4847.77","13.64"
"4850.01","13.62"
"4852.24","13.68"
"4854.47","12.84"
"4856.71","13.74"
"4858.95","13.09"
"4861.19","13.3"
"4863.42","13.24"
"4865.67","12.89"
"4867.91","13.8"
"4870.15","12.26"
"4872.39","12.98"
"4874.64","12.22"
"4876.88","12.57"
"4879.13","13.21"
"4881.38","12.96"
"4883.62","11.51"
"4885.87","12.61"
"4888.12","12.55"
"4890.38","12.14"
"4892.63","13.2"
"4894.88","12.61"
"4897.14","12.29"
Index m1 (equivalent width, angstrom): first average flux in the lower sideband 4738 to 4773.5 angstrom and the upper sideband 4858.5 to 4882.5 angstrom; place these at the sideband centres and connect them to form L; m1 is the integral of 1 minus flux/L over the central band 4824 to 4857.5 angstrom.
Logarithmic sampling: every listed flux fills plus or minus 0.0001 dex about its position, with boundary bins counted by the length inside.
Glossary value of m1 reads 2.40 angstrom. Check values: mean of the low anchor 19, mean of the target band 13.5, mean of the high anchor 13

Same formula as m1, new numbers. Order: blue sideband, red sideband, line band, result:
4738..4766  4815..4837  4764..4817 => -1.1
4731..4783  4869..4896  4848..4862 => 0.6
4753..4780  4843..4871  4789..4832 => 1.1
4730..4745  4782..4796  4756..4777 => 0.4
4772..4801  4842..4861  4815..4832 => 0.8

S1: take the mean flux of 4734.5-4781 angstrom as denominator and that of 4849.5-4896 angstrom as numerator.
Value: 0.7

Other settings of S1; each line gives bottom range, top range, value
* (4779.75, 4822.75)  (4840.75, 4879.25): 0.82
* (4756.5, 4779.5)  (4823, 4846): 0.74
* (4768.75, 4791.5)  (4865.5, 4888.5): 0.74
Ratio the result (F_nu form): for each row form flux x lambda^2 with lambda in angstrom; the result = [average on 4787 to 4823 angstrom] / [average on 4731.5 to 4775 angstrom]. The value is 0.8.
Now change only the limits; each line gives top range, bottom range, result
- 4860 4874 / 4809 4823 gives 0.90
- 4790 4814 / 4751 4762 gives 0.89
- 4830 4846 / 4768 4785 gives 0.78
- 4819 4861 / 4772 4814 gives 0.83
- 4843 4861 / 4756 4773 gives 0.75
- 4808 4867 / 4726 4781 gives 0.74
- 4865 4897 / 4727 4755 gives 0.66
